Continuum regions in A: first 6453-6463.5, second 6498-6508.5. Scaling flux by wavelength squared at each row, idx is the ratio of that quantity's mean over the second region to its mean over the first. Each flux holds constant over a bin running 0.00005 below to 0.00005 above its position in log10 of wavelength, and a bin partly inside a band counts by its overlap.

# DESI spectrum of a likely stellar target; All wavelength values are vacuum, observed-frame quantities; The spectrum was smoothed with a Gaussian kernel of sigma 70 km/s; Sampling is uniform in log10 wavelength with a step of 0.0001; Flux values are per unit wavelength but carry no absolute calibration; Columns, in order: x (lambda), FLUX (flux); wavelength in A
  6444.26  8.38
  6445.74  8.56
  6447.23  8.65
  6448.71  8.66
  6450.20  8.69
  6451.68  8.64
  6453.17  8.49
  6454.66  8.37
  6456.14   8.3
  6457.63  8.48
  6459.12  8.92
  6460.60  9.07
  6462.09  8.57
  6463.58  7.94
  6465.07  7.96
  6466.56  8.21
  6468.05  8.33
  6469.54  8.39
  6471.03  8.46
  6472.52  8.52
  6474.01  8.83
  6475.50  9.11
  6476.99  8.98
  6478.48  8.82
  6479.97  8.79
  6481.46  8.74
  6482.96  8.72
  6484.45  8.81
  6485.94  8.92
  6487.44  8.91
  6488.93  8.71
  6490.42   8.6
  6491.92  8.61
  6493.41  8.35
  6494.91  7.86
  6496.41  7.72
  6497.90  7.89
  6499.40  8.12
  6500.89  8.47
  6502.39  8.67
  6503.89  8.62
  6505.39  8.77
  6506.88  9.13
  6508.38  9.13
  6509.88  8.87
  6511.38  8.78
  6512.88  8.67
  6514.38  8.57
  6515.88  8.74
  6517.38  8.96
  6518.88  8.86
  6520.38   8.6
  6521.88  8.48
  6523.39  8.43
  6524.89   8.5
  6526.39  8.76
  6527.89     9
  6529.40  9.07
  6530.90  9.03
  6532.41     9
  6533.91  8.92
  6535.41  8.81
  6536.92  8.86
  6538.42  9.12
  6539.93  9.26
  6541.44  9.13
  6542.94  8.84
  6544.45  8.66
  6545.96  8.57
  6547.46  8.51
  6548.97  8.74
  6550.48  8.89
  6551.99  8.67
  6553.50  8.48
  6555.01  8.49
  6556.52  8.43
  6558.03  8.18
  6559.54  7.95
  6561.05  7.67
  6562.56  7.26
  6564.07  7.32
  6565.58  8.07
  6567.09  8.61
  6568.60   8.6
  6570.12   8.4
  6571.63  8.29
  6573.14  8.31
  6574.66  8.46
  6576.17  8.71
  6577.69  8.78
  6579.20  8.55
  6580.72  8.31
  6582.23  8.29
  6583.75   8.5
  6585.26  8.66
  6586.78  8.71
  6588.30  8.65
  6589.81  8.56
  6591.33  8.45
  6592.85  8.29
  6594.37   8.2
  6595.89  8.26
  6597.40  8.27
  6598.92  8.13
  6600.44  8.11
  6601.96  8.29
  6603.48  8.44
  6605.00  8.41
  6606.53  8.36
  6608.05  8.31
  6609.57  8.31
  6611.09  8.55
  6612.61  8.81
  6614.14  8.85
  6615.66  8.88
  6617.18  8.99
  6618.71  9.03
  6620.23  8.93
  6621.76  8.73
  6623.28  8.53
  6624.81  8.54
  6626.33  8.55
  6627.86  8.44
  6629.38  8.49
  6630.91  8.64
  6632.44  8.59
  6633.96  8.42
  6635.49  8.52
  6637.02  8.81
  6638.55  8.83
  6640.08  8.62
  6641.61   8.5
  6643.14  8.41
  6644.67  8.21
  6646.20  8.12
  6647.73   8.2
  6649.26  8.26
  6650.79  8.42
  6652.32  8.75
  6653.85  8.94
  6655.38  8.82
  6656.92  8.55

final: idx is 1.0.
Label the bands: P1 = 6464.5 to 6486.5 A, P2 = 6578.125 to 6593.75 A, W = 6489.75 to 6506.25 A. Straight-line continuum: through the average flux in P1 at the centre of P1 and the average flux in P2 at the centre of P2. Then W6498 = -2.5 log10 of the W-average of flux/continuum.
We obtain 0.04 mag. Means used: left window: 8.64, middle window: 8.34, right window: 8.5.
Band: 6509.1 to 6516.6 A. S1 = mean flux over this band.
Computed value 8.72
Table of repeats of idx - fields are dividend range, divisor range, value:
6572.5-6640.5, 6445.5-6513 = 1.03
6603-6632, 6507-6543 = 1.00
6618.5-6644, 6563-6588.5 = 1.04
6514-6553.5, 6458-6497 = 1.04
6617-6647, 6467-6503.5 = 1.05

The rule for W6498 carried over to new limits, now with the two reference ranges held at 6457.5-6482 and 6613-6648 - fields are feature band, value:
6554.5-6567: 0.086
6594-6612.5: 0.036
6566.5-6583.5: 0.016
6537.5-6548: -0.035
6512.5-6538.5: -0.024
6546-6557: 0.000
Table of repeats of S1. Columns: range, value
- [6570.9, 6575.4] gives 8.35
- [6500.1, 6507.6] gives 8.73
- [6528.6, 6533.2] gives 9.02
